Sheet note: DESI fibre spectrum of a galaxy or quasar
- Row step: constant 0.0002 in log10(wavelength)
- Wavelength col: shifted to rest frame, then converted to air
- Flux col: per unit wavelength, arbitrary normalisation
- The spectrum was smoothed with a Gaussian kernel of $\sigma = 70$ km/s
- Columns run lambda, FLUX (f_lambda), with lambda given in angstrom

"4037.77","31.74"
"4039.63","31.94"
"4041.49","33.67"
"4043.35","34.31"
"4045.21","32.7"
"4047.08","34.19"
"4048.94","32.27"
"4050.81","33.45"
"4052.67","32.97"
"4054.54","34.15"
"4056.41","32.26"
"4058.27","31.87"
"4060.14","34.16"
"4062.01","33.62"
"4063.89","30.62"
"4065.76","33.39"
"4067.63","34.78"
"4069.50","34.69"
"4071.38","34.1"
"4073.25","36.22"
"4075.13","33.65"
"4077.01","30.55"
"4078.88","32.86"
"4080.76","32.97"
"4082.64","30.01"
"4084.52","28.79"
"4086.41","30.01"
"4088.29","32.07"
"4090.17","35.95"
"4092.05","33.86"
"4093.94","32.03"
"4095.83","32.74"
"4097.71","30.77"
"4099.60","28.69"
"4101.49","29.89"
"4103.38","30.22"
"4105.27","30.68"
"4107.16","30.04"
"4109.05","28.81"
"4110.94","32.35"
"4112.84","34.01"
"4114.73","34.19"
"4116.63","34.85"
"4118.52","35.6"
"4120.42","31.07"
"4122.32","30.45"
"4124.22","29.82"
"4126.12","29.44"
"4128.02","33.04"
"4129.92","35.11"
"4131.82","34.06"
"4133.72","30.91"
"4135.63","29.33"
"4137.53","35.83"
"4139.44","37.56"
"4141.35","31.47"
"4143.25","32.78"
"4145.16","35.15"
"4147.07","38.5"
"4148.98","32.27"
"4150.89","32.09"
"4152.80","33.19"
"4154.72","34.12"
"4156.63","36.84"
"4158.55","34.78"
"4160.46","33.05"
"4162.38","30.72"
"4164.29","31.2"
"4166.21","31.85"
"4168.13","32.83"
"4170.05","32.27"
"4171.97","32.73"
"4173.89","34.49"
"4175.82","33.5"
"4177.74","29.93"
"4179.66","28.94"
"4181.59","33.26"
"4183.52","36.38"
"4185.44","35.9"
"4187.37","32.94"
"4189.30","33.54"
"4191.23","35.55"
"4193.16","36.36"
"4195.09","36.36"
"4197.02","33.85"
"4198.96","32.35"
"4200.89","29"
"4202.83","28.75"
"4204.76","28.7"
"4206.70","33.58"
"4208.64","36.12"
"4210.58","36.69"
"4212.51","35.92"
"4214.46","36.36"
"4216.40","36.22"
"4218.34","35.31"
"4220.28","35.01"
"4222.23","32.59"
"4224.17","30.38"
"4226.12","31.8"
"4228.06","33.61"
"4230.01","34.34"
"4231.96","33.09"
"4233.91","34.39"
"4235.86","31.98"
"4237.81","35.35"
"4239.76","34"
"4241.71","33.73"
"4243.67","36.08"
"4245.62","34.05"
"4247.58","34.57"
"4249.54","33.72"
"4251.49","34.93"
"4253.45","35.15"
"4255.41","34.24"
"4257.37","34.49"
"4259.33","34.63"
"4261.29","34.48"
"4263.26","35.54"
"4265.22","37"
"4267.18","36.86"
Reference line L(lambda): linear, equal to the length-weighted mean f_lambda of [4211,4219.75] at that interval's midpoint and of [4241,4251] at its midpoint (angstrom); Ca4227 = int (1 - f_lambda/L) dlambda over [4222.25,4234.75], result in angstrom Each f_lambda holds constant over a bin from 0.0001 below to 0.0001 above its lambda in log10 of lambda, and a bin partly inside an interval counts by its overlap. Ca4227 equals 0.9 angstrom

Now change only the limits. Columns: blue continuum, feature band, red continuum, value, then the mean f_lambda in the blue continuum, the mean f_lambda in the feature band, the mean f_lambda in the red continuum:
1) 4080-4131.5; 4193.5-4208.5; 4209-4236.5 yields 0.7 angstrom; 31.8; 32.2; 34.2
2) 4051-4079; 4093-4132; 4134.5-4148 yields 2.5 angstrom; 33.4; 31.8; 34.3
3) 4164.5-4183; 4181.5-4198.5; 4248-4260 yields -1.1 angstrom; 32.2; 34.9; 34.5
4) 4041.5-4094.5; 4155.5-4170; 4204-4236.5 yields 0.2 angstrom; 33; 33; 33.9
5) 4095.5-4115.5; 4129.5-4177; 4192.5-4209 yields -2.4 angstrom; 31.1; 33.4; 32.6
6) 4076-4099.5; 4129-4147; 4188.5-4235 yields -0.7 angstrom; 31.8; 33.8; 33.7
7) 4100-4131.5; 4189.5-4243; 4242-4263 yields 0.2 angstrom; 31.8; 33.8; 34.6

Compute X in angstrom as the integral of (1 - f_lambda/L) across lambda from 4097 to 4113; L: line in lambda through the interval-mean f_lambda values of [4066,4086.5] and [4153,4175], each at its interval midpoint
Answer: 1.18 angstrom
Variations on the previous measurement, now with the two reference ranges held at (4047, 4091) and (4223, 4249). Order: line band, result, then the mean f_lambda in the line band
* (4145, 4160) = -0.6 angstrom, 34.5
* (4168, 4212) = 0.2 angstrom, 33.3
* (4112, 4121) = -0.3 angstrom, 34.1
